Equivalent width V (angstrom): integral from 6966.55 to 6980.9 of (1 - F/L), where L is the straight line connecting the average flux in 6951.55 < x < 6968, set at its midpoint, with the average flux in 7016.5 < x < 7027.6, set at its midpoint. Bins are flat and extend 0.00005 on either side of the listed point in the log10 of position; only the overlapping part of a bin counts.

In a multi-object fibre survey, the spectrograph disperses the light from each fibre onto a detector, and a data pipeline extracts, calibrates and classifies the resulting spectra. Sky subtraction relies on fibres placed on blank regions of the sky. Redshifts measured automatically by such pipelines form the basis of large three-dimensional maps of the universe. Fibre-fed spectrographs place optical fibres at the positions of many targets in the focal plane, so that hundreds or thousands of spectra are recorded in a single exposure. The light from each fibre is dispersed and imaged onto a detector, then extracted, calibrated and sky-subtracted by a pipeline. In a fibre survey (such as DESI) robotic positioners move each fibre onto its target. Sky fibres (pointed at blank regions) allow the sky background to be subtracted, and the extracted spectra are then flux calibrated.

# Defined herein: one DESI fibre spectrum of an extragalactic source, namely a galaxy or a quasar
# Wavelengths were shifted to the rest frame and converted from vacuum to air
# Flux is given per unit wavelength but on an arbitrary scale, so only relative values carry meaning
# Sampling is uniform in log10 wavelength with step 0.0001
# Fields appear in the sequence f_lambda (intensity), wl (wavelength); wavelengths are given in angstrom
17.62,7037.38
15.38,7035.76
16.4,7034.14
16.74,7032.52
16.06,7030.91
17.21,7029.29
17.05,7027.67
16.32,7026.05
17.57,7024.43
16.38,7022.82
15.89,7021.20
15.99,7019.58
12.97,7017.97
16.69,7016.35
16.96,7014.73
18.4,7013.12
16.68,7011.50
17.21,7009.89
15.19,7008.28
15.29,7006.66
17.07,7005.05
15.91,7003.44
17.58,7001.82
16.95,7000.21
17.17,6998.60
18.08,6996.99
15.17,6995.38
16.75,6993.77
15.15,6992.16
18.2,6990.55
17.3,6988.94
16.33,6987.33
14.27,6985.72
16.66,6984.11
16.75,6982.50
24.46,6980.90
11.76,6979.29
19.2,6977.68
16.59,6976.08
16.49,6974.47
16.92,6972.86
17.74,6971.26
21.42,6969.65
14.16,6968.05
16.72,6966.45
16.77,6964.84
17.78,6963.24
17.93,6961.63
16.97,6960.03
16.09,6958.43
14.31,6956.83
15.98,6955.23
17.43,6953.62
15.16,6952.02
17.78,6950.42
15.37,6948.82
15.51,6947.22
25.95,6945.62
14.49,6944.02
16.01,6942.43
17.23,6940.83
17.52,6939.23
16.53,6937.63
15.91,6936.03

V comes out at -0.78 angstrom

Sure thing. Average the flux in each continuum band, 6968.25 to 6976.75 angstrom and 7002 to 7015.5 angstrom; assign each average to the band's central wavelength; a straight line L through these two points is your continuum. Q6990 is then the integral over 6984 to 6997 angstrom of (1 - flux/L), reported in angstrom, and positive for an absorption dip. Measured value 0.6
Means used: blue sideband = 17.6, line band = 16.3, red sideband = 16.6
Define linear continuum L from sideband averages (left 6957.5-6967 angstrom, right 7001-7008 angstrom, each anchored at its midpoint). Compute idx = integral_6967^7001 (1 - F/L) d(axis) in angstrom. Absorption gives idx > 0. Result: -0.7 angstrom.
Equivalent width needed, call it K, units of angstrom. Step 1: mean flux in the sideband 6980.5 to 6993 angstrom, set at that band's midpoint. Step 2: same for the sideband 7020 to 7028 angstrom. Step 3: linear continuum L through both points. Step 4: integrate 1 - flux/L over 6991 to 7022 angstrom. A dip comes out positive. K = 0.8 angstrom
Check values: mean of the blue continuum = 17.2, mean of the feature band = 16.4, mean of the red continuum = 16.6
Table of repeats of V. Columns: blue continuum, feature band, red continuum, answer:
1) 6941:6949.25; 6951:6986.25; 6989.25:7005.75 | 0.62 angstrom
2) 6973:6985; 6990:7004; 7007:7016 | 0.23 angstrom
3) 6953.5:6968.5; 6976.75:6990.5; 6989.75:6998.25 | -0.44 angstrom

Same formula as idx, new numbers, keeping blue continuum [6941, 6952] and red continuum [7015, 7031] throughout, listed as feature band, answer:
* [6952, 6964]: 0.4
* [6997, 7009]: 0.0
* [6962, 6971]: -0.2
